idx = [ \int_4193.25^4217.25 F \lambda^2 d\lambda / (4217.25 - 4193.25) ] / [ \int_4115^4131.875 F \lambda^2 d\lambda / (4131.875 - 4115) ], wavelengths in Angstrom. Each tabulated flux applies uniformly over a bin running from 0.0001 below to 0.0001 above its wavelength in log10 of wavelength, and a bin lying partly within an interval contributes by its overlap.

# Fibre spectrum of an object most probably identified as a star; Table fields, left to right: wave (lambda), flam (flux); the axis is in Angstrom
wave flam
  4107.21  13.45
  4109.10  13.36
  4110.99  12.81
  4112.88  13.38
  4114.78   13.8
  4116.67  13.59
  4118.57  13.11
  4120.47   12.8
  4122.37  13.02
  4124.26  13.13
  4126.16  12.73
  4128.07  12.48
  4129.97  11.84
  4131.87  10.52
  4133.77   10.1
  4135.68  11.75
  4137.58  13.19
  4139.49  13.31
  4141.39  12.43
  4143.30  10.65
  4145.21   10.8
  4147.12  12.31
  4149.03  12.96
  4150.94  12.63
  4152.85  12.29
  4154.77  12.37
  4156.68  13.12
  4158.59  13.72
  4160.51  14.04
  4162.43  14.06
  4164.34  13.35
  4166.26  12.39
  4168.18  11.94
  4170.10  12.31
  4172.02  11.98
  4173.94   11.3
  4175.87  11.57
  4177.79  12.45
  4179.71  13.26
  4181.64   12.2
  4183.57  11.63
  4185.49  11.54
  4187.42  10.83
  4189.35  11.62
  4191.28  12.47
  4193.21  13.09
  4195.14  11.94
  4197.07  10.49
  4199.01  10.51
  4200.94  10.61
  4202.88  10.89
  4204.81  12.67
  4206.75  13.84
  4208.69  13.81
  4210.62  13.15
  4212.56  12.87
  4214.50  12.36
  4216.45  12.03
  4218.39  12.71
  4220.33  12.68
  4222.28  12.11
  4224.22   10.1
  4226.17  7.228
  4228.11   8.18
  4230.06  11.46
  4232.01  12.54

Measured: 0.99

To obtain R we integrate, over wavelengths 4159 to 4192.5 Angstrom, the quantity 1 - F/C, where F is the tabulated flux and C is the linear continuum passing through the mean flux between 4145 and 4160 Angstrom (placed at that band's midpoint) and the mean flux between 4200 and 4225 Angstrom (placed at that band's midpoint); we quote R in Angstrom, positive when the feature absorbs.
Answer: 0.6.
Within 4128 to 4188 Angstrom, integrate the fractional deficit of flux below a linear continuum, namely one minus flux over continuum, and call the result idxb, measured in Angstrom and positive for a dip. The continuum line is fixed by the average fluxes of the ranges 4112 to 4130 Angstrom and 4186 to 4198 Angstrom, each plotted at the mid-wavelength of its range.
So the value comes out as 0.6 Angstrom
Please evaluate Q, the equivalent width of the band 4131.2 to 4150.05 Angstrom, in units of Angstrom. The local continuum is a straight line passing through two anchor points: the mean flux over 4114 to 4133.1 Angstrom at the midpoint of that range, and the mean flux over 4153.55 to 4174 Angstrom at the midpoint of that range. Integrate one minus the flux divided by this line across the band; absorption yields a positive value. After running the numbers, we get 1.35 Angstrom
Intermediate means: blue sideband 12.7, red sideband 12.8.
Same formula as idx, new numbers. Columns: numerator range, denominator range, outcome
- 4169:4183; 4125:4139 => 1.04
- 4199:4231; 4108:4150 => 0.97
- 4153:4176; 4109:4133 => 1.02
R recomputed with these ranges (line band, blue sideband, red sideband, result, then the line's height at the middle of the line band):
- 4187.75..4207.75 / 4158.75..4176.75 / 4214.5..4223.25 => 1.09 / 12.5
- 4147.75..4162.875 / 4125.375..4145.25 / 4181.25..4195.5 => -1.58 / 11.9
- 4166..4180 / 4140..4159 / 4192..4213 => 0.19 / 12.2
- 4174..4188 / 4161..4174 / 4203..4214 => 0.93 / 12.8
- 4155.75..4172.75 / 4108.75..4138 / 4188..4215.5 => -0.90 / 12.4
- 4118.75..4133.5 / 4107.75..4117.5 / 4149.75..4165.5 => 1.15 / 13.3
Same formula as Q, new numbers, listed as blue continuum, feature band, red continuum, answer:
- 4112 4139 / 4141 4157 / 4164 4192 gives 0.23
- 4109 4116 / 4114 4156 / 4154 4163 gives 3.30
